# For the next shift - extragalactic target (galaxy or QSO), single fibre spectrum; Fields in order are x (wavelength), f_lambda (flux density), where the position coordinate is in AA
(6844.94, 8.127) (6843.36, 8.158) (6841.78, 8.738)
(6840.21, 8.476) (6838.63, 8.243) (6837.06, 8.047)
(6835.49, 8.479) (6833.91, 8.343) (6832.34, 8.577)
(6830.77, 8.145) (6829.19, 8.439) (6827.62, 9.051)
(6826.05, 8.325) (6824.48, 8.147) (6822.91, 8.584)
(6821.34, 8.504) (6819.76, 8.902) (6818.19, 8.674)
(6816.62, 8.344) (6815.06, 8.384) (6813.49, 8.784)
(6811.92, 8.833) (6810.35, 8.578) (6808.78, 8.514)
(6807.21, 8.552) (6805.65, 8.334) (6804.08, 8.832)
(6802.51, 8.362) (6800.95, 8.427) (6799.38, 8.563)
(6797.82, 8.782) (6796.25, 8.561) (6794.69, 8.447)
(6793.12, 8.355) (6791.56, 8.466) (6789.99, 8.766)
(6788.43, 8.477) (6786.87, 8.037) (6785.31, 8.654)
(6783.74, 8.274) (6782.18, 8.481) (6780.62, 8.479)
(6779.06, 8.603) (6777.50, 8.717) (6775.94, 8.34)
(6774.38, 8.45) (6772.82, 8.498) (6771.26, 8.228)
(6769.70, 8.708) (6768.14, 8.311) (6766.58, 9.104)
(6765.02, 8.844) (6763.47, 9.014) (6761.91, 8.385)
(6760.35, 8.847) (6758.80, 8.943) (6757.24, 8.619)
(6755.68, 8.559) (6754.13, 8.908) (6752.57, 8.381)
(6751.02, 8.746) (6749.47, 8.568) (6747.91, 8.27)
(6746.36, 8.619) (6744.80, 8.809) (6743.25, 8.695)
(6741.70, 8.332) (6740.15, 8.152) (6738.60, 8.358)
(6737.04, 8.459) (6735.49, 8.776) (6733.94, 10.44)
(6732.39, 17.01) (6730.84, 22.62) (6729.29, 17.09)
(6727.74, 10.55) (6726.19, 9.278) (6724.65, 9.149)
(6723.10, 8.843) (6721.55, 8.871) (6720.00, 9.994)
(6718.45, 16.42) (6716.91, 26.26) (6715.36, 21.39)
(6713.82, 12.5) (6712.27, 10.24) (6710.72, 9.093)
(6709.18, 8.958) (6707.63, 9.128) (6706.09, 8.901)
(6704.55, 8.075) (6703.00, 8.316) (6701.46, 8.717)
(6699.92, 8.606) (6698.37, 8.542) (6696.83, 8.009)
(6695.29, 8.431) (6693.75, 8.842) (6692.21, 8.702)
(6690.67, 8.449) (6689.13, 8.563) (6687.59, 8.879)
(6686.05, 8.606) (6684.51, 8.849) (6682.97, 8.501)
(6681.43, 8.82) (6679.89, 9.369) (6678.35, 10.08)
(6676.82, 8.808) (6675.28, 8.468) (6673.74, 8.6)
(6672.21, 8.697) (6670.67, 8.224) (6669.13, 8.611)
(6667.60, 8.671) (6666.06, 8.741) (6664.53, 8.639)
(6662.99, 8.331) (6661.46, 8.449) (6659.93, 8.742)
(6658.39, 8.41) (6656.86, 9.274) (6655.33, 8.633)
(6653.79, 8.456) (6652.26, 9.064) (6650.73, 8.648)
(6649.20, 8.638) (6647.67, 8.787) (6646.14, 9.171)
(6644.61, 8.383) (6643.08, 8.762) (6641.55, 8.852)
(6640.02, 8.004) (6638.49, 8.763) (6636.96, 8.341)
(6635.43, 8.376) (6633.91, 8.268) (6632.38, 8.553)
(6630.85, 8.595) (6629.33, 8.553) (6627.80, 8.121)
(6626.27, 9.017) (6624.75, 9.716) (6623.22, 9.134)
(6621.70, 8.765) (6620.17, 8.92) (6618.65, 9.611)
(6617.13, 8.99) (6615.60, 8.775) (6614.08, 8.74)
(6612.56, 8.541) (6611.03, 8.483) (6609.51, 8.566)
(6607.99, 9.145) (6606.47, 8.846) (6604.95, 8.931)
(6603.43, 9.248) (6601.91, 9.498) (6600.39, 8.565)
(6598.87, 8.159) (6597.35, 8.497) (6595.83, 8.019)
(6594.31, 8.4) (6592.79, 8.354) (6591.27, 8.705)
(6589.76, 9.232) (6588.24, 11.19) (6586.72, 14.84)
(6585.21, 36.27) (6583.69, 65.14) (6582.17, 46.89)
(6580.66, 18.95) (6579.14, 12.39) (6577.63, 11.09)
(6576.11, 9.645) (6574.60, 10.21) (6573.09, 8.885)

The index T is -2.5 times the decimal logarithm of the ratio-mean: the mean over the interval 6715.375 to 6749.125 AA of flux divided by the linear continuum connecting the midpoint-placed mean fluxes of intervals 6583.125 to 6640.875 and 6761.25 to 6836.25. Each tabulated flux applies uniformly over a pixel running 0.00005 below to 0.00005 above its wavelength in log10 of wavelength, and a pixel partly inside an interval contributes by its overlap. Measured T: -0.24 mag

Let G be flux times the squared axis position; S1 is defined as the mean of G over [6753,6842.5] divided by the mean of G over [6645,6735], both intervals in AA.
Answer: 0.87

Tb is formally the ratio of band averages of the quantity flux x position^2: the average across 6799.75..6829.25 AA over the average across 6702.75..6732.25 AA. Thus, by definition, 0.70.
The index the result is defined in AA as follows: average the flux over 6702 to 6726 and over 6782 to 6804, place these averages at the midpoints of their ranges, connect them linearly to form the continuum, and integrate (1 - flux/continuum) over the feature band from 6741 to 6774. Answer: 4.2 AA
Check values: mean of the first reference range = 11.7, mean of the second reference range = 8.49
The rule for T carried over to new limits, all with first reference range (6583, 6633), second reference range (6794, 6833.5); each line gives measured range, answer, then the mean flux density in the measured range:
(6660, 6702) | 0.20 mag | 8.68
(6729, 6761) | -0.05 mag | 10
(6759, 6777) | 0.07 mag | 8.62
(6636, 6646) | 0.28 mag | 8.55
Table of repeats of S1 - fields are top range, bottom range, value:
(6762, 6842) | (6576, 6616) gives 0.63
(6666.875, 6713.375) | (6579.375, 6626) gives 0.67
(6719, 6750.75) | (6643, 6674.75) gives 1.23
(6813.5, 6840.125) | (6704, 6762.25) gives 0.81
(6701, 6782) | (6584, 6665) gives 1.09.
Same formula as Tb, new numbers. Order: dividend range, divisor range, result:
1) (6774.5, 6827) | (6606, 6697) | 1.02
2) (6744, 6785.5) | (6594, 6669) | 1.03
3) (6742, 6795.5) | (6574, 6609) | 0.60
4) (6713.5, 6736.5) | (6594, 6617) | 1.66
